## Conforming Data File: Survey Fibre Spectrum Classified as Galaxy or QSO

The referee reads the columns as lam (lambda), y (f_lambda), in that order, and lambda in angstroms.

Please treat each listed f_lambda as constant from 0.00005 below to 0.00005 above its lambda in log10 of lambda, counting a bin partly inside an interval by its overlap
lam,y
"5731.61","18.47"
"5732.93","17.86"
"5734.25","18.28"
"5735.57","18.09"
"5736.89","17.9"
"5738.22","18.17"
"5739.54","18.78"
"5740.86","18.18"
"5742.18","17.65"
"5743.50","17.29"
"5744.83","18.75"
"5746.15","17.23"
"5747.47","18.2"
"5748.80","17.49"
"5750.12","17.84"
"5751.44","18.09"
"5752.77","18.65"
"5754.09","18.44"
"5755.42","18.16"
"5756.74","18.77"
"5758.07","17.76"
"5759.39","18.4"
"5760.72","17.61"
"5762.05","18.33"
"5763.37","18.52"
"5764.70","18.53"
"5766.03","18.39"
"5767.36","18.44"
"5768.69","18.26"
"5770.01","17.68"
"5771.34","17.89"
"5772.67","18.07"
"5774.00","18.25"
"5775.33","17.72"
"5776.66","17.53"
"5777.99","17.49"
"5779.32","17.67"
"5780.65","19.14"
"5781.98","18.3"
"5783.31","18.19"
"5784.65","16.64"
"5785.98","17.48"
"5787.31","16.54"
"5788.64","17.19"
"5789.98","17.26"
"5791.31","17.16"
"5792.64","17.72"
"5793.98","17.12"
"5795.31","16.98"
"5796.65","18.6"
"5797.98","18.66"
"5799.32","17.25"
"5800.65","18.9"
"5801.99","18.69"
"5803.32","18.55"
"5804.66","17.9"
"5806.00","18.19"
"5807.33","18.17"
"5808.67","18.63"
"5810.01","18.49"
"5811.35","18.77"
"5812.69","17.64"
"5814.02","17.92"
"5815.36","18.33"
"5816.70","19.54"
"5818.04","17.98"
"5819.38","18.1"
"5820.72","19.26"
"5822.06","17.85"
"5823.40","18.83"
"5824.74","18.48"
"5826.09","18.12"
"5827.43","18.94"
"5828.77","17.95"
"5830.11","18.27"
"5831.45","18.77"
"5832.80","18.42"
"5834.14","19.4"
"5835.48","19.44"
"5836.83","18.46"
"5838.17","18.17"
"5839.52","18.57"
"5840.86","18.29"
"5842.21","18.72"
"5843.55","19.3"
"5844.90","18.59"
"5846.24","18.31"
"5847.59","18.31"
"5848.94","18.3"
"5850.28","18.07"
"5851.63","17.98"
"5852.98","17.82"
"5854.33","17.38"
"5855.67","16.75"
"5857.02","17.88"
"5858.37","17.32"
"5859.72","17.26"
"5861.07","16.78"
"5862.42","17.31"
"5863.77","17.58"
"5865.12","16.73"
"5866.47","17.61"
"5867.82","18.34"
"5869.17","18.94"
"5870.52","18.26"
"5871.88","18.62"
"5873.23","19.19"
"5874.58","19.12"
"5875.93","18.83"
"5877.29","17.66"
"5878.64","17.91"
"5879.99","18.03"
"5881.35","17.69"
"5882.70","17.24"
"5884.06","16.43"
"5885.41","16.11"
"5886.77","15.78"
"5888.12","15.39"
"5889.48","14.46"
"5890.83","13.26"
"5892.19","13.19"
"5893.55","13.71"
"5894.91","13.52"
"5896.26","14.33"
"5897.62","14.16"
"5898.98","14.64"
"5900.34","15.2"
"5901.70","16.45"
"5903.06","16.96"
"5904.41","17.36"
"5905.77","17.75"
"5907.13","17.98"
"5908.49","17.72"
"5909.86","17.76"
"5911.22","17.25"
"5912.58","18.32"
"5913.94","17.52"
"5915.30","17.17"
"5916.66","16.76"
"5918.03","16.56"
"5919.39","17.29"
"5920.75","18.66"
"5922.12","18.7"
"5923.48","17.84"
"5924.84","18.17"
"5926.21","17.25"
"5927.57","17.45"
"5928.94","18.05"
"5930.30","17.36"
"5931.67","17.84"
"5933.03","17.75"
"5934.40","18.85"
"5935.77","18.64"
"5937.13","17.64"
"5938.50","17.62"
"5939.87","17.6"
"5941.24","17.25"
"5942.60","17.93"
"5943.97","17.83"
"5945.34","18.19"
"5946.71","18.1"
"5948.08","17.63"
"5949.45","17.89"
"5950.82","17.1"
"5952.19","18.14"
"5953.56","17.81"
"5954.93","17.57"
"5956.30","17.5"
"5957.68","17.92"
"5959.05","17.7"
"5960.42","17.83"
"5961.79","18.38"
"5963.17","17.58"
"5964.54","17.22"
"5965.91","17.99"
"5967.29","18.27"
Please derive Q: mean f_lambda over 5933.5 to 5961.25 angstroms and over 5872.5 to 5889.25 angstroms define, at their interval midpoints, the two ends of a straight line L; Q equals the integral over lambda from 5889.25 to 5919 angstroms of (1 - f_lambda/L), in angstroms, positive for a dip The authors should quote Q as 2.5 angstroms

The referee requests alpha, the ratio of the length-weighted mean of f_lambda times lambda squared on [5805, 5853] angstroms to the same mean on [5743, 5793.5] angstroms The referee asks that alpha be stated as 1.05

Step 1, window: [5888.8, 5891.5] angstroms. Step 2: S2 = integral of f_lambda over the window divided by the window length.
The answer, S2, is 13.9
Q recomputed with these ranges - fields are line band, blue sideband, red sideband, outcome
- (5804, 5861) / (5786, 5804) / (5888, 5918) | -3.9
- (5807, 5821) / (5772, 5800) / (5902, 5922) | -0.6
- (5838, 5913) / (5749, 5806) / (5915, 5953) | 3.0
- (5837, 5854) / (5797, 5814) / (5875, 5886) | -0.4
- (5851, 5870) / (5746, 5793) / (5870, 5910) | -0.8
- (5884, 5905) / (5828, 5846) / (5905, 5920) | 3.2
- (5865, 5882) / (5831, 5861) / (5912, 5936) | -0.2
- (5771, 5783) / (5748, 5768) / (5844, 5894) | 0.0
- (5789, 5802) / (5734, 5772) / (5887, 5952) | 0.0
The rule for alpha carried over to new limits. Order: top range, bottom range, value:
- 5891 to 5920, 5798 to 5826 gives 0.91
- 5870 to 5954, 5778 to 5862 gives 0.98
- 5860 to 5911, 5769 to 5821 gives 0.96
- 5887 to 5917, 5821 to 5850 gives 0.88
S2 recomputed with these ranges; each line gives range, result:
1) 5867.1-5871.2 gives 18.5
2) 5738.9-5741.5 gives 18.5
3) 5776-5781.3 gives 18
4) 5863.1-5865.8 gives 17.2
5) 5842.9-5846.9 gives 18.7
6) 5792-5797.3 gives 17.6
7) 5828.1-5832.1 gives 18.4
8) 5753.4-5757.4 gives 18.5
